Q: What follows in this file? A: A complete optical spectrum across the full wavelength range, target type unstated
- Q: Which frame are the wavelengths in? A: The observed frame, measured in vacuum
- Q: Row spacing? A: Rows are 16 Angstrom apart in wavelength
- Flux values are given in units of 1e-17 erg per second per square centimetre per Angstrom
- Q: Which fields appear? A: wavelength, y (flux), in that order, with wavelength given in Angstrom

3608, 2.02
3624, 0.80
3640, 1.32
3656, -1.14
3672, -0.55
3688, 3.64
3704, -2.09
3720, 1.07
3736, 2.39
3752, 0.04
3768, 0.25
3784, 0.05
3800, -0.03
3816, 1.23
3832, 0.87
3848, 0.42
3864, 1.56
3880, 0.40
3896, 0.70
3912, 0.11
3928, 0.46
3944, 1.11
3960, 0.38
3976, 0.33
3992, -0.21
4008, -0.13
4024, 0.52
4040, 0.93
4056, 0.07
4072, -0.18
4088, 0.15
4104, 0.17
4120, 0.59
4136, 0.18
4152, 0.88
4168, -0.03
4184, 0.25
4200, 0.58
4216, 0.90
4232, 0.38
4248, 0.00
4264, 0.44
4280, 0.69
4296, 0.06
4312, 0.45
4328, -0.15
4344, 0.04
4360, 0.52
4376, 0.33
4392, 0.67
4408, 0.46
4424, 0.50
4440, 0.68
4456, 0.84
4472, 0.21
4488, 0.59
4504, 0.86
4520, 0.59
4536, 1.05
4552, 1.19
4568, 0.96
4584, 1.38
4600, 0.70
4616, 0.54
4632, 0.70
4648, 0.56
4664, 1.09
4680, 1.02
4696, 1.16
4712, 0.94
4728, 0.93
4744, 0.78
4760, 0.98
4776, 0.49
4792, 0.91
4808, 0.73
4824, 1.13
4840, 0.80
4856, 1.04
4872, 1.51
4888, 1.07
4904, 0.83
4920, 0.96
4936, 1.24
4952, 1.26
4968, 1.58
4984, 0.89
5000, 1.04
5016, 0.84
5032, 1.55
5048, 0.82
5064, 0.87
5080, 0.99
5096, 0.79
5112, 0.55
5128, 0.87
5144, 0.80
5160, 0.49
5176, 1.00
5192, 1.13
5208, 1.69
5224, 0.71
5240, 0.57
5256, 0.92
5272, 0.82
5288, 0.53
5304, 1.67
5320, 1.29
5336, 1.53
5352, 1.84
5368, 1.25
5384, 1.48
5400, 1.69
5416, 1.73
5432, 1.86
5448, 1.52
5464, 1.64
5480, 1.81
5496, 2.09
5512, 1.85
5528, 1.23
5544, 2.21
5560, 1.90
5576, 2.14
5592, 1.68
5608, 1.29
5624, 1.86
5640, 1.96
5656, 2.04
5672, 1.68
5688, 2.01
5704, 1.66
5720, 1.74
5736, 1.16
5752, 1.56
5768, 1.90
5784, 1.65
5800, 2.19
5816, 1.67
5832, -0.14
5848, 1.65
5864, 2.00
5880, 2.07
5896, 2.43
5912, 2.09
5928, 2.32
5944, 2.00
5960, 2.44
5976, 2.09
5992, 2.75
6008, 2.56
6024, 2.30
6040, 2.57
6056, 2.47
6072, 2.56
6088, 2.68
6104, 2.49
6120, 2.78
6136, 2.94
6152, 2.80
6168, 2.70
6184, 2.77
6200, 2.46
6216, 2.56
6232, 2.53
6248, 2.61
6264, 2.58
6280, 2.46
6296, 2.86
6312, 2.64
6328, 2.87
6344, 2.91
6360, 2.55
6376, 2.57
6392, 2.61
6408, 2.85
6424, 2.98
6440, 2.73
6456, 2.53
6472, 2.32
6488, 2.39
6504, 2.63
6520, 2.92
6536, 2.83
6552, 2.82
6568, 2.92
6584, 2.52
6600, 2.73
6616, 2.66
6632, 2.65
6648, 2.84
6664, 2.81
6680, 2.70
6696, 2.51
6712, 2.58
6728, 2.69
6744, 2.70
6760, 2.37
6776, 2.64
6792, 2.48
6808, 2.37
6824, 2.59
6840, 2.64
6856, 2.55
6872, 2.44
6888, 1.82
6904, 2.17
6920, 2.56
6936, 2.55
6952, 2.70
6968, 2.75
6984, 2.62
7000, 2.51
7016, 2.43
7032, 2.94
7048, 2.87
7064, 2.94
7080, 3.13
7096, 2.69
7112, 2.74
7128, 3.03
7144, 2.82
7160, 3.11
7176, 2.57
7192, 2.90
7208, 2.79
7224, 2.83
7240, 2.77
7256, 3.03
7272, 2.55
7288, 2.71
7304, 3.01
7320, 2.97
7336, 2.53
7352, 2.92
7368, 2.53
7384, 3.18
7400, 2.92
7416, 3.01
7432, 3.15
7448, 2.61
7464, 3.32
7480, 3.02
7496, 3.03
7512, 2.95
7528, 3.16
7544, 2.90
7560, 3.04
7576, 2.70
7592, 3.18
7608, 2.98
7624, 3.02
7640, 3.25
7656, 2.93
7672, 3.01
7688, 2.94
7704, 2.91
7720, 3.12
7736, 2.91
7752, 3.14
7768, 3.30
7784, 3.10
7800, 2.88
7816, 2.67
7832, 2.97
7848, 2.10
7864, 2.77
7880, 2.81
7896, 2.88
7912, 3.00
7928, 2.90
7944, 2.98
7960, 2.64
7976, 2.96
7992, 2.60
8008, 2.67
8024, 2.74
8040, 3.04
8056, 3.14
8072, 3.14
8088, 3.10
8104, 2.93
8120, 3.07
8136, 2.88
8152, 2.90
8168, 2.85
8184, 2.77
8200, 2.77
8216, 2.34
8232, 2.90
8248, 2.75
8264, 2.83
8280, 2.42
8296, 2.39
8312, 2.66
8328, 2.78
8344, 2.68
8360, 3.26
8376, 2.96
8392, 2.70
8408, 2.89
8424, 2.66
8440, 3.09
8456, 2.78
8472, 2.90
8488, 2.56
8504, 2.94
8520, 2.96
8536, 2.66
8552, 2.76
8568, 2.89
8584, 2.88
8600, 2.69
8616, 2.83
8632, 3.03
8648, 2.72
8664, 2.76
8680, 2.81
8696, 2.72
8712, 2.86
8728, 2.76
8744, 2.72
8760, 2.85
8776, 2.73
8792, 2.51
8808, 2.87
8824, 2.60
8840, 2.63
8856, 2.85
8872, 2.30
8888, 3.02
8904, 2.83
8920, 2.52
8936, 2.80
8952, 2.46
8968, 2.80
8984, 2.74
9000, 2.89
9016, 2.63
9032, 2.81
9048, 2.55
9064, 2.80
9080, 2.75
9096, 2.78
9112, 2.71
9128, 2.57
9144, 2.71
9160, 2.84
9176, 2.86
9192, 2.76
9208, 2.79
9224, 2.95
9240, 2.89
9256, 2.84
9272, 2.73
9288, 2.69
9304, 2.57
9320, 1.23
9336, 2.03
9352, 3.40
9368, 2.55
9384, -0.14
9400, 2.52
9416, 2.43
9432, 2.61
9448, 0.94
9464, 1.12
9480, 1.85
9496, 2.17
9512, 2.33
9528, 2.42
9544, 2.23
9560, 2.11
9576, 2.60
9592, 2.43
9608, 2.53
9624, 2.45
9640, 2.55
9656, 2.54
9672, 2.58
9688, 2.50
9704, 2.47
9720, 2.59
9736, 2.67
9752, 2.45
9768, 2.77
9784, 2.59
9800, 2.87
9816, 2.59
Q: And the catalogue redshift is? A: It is 0.332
